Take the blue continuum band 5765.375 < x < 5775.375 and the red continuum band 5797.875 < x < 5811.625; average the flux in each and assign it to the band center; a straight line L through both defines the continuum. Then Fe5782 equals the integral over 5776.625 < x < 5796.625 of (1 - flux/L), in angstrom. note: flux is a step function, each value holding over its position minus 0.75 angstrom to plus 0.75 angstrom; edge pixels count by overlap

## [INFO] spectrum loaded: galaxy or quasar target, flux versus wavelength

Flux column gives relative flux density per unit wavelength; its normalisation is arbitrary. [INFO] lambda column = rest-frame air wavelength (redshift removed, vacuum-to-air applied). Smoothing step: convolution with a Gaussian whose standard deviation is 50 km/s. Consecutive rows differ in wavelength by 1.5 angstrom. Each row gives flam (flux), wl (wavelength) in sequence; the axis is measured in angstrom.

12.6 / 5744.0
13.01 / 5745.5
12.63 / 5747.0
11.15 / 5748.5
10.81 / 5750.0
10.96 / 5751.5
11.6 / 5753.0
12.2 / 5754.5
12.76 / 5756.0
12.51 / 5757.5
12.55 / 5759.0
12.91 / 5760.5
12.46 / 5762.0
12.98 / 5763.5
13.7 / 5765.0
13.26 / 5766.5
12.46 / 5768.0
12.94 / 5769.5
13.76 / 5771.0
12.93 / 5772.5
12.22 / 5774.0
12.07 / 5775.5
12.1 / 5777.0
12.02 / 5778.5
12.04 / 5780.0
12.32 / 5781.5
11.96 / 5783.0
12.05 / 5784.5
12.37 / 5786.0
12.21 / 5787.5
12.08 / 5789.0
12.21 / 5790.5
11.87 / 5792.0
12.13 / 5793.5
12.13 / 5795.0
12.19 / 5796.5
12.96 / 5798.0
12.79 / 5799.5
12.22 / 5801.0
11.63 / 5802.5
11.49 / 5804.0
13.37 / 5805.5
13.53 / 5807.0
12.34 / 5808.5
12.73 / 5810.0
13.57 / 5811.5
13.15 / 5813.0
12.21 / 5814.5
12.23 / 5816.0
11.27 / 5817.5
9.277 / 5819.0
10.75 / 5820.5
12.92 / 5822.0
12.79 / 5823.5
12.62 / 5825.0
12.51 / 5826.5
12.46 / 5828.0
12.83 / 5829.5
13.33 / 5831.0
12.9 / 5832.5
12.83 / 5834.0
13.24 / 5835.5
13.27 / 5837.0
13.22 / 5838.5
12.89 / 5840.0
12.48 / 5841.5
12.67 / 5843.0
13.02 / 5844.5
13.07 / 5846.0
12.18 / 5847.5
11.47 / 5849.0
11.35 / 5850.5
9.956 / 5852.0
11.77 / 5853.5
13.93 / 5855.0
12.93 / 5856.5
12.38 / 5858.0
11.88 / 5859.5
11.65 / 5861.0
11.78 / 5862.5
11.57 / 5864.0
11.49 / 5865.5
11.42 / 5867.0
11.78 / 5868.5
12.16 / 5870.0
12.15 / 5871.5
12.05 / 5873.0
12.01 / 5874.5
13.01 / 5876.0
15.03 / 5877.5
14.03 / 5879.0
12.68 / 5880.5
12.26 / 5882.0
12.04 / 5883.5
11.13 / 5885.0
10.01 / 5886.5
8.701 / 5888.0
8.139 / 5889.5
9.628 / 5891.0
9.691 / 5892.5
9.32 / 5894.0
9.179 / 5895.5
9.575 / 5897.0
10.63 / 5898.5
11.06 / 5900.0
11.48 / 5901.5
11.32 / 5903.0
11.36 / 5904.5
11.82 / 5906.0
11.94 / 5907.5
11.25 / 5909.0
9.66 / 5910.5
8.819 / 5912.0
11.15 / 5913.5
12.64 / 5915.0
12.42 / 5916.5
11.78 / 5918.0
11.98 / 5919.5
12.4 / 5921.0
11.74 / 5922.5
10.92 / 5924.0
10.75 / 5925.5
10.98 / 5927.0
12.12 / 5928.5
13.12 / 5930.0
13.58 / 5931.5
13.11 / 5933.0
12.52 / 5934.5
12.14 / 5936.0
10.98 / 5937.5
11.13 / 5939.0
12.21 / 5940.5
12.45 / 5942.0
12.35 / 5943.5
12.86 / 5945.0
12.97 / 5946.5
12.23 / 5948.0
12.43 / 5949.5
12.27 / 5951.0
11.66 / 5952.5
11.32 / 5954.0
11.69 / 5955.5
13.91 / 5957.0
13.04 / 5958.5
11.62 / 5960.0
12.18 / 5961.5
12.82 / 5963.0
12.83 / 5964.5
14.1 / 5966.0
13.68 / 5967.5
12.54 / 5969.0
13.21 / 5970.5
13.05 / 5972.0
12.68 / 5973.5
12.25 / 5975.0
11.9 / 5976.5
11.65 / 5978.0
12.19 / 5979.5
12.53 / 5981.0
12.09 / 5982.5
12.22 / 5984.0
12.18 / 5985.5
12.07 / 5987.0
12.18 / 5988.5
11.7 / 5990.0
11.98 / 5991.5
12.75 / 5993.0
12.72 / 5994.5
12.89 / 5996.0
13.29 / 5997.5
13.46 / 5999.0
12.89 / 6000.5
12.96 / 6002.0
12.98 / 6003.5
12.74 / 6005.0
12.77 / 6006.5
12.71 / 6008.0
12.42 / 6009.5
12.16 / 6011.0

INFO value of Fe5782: 1.01 angstrom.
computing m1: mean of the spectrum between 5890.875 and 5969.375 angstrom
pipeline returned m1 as 11.8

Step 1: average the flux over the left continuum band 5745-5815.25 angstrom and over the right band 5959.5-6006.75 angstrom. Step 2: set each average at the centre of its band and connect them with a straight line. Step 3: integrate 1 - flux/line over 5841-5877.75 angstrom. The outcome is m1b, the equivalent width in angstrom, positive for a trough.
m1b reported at 0.9 angstrom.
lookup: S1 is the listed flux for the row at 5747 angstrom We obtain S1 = 12.63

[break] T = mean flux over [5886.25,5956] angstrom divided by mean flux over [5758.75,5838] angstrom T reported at 0.91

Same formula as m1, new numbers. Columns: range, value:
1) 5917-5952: 12.1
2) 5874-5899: 11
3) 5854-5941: 11.6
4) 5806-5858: 12.5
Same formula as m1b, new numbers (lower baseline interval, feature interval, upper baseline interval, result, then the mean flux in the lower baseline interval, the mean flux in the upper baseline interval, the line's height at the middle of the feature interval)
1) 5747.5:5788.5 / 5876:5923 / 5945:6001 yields 4.93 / 12.3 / 12.5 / 12.5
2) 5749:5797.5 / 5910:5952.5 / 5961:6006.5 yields 2.13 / 12.3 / 12.6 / 12.6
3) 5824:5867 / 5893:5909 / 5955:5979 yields 2.25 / 12.4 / 12.7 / 12.5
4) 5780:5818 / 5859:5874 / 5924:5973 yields 0.71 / 12.4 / 12.4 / 12.4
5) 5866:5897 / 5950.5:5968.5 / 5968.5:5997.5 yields -0.70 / 11.3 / 12.4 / 12.1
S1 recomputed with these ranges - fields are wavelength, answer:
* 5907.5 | 11.94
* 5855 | 13.93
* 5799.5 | 12.79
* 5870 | 12.16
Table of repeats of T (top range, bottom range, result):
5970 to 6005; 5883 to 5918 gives 1.18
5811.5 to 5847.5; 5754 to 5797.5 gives 1.01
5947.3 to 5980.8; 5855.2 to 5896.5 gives 1.09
